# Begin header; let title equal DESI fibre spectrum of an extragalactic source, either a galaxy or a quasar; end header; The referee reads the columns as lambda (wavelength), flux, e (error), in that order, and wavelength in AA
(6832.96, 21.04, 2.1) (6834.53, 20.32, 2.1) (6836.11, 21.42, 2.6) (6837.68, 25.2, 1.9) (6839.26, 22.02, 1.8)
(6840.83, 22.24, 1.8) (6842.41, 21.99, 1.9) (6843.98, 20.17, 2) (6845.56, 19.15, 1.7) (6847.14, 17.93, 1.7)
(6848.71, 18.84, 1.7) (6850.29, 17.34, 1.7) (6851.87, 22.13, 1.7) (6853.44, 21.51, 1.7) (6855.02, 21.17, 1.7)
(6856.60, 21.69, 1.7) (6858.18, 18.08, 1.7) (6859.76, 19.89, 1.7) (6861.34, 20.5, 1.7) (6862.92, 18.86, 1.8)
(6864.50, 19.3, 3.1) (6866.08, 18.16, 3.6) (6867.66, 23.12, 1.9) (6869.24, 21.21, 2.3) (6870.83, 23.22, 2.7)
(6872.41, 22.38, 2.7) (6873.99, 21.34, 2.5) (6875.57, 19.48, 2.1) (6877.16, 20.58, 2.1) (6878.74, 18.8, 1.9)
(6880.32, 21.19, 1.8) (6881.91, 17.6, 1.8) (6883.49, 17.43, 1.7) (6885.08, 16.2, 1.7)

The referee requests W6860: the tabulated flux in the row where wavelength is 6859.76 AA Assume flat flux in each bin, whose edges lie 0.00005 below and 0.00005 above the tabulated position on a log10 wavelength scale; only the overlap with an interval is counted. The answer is 19.89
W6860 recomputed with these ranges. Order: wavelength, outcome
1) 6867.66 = 23.12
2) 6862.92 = 18.86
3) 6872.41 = 22.38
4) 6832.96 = 21.04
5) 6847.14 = 17.93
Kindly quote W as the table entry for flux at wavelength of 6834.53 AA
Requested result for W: 20.32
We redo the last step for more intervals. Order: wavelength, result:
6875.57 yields 19.48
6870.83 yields 23.22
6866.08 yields 18.16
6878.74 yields 18.8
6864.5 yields 19.3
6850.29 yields 17.34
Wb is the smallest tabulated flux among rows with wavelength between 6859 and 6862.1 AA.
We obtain 19.89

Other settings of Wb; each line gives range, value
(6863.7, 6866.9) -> 18.16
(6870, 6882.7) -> 17.6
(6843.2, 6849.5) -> 17.93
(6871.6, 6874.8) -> 21.34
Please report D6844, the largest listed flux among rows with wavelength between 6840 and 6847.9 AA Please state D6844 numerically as 22.24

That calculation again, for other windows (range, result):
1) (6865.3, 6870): 23.12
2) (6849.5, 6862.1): 22.13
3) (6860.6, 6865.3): 20.5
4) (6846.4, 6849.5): 18.84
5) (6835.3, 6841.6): 25.2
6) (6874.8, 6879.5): 20.58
